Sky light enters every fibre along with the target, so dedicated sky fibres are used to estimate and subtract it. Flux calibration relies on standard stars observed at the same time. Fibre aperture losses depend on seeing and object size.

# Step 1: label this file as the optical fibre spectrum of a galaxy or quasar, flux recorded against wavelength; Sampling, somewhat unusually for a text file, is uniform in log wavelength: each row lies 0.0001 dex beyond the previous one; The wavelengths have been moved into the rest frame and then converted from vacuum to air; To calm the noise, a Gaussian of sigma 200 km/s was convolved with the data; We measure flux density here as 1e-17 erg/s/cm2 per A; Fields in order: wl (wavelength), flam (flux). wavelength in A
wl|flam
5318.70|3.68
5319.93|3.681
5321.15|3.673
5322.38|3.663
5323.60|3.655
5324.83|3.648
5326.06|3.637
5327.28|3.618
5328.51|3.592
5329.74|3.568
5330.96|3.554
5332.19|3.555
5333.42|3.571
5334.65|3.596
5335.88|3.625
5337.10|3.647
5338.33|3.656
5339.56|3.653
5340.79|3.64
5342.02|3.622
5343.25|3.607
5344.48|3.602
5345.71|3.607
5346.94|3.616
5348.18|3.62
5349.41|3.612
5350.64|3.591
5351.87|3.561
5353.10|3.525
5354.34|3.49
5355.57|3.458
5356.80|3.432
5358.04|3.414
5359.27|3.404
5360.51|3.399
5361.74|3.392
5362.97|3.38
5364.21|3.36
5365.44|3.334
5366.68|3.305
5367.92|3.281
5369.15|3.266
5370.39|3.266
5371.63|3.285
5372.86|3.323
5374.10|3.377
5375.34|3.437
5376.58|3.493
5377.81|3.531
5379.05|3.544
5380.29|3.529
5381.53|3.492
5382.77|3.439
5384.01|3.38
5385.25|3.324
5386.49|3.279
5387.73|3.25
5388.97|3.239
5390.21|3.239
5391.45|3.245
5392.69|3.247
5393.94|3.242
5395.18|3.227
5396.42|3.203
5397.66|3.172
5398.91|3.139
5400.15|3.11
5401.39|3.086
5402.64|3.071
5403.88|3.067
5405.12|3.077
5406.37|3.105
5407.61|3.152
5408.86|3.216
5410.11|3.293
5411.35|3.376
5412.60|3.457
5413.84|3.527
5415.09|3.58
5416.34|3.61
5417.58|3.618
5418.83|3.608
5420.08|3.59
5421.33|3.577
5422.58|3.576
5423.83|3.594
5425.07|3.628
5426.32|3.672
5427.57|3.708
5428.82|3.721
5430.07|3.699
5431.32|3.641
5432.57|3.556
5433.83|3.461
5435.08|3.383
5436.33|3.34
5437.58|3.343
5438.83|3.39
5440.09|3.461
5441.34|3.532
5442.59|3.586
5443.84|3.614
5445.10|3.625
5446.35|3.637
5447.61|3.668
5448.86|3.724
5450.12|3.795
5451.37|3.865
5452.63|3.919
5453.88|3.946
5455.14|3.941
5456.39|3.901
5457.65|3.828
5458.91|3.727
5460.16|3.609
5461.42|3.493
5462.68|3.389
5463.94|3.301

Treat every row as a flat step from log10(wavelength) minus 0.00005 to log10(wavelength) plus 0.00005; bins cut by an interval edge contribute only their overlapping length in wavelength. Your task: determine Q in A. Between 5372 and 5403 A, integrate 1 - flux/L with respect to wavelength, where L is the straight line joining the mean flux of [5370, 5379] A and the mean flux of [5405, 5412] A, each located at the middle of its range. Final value 0.2 A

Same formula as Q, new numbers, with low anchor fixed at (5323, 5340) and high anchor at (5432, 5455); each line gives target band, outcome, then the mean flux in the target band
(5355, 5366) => 0.7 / 3.4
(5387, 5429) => 3.0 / 3.36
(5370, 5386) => 0.9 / 3.42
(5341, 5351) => 0.0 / 3.61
